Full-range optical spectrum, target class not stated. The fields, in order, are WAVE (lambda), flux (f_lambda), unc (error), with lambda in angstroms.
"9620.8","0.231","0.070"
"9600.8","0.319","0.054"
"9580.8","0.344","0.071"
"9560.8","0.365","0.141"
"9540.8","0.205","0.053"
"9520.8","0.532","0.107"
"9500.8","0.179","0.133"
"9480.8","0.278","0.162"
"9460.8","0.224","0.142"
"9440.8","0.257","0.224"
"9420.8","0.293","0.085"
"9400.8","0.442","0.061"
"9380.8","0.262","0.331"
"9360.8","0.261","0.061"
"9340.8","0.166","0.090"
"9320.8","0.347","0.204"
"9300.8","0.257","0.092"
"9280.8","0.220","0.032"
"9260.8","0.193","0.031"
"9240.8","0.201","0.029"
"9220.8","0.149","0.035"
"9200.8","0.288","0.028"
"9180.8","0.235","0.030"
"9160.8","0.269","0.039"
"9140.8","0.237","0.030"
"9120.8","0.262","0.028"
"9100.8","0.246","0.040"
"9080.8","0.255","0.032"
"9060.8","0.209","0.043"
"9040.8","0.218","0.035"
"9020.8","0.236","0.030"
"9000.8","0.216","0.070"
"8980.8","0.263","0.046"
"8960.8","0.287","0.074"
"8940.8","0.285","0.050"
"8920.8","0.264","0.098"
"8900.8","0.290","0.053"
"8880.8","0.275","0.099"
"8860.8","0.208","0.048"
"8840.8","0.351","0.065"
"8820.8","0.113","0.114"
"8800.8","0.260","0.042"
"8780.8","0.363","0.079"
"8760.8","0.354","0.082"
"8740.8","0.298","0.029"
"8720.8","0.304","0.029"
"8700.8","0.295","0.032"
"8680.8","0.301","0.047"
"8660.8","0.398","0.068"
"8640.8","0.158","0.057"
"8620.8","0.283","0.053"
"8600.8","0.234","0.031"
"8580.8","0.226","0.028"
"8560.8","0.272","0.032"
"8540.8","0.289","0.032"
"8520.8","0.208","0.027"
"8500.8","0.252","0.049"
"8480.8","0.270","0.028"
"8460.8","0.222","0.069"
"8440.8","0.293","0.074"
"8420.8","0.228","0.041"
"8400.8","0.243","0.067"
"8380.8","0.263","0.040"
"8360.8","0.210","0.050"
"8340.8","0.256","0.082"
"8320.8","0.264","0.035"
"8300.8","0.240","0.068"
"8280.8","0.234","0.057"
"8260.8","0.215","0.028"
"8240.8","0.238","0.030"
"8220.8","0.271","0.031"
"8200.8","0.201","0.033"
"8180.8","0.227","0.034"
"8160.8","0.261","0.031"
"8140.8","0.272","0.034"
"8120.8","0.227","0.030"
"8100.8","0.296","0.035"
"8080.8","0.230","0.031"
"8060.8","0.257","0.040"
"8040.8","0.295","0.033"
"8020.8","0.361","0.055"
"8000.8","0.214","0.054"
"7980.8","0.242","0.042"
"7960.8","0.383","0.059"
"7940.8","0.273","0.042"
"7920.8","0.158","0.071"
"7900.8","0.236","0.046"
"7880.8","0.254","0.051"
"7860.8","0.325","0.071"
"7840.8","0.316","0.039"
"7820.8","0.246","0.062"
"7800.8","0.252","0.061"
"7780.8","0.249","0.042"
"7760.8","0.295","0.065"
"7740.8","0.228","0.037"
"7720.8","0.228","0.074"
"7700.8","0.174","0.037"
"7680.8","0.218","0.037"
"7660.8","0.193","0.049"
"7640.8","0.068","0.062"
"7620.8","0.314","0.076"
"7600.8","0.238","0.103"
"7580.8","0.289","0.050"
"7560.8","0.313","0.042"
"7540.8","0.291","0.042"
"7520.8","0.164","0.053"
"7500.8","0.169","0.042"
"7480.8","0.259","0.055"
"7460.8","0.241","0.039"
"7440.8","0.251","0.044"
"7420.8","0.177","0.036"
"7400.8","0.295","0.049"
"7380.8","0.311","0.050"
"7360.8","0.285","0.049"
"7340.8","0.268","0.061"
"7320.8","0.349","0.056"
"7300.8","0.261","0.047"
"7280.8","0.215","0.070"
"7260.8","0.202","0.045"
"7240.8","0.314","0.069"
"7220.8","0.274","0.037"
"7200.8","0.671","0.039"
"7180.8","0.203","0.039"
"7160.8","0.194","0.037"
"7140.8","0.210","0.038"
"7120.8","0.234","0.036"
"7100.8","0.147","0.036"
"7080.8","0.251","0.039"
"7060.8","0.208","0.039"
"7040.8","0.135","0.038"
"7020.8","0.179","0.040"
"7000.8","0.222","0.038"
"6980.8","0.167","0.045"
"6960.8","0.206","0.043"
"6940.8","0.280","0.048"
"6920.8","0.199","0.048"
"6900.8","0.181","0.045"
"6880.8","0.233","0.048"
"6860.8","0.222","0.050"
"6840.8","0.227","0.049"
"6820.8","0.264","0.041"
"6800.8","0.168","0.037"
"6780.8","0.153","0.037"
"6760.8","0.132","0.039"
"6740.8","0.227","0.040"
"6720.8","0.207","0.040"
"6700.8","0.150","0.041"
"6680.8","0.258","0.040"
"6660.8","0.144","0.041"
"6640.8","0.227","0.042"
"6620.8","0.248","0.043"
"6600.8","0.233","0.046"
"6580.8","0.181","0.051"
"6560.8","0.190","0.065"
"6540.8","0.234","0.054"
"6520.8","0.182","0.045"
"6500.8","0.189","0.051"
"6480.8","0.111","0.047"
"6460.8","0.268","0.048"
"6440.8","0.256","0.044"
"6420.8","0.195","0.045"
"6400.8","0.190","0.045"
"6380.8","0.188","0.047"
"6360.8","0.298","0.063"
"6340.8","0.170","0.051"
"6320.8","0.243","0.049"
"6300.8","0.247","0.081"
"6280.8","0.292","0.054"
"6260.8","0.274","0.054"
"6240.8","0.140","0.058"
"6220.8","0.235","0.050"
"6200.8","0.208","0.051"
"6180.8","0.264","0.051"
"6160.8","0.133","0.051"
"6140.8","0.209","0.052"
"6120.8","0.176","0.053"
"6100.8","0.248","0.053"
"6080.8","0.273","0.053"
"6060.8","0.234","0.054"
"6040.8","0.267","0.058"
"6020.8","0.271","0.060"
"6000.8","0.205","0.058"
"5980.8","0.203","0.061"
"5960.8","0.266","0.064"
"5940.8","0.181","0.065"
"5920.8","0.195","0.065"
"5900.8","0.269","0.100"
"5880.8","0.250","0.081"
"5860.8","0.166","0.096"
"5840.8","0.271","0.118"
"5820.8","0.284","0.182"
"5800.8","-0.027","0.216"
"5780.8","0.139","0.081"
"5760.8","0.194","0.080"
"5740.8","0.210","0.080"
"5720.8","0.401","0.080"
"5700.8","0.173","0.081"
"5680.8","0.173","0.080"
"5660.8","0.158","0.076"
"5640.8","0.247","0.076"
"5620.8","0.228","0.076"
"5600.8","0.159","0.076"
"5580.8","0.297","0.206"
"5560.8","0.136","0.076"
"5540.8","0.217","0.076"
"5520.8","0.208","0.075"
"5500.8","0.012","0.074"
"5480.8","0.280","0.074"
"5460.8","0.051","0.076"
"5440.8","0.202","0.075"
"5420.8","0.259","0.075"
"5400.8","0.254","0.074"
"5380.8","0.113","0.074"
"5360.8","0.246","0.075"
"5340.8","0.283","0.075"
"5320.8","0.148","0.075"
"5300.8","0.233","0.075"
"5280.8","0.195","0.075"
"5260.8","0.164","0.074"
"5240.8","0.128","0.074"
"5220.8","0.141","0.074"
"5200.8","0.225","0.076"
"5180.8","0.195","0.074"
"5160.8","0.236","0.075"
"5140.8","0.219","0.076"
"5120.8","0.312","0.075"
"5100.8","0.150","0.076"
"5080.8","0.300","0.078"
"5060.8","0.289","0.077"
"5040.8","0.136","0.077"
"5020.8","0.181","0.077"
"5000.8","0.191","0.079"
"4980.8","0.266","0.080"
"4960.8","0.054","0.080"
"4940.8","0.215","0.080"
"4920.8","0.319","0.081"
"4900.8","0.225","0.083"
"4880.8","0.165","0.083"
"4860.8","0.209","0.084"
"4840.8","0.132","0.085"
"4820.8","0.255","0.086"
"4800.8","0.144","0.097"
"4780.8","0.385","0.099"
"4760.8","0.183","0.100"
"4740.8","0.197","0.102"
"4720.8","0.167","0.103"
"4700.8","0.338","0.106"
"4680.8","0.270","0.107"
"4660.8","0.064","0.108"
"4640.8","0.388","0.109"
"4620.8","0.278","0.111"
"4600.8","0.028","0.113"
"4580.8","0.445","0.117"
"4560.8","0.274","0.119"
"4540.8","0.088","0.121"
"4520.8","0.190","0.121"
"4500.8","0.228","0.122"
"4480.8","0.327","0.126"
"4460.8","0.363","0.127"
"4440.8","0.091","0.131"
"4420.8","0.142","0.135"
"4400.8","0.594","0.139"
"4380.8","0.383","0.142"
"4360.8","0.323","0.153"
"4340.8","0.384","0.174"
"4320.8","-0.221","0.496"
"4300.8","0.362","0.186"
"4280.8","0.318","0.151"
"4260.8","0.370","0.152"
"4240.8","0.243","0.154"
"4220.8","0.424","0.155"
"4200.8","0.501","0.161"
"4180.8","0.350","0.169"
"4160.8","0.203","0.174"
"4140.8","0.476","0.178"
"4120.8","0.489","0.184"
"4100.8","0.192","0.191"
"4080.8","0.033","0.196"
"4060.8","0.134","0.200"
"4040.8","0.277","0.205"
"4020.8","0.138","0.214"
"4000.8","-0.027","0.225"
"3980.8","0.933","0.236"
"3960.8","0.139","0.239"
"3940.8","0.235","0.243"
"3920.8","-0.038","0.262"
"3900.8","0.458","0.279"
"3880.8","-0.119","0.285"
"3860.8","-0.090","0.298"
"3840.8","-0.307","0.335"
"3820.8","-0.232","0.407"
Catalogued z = 0.93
